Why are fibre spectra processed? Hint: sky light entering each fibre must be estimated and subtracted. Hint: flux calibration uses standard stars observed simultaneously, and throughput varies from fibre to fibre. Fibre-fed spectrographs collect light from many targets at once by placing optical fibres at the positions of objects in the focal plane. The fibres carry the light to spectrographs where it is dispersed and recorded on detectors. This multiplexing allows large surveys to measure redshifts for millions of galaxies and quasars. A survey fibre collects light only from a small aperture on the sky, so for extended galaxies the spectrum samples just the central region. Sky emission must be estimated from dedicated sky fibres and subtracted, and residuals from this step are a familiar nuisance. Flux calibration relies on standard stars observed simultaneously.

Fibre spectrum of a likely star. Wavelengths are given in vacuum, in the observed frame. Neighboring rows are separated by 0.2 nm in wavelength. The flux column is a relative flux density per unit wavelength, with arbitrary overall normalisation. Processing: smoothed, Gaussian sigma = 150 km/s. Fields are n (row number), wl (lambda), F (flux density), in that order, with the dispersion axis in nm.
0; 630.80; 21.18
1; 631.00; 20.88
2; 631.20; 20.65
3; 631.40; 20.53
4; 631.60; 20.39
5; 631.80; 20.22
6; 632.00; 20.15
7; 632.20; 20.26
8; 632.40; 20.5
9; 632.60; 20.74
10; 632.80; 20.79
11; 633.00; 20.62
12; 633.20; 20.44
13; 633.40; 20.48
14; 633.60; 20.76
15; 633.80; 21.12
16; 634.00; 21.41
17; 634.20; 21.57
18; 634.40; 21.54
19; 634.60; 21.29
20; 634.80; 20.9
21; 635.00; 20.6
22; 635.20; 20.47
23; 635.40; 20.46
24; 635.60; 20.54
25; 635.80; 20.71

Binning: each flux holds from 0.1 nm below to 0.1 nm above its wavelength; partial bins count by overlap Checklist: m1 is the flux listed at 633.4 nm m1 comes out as 20.48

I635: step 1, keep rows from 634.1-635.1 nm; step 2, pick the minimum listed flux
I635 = 20.6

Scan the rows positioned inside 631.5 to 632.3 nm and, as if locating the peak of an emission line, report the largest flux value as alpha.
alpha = 20.39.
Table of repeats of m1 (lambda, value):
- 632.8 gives 20.79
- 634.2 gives 21.57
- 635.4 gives 20.46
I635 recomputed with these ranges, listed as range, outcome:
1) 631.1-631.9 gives 20.22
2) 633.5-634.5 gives 20.76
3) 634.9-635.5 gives 20.46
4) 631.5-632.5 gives 20.15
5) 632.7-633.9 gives 20.44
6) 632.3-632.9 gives 20.5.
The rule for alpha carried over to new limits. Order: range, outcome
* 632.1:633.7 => 20.79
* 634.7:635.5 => 20.9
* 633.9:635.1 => 21.57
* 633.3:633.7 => 20.76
